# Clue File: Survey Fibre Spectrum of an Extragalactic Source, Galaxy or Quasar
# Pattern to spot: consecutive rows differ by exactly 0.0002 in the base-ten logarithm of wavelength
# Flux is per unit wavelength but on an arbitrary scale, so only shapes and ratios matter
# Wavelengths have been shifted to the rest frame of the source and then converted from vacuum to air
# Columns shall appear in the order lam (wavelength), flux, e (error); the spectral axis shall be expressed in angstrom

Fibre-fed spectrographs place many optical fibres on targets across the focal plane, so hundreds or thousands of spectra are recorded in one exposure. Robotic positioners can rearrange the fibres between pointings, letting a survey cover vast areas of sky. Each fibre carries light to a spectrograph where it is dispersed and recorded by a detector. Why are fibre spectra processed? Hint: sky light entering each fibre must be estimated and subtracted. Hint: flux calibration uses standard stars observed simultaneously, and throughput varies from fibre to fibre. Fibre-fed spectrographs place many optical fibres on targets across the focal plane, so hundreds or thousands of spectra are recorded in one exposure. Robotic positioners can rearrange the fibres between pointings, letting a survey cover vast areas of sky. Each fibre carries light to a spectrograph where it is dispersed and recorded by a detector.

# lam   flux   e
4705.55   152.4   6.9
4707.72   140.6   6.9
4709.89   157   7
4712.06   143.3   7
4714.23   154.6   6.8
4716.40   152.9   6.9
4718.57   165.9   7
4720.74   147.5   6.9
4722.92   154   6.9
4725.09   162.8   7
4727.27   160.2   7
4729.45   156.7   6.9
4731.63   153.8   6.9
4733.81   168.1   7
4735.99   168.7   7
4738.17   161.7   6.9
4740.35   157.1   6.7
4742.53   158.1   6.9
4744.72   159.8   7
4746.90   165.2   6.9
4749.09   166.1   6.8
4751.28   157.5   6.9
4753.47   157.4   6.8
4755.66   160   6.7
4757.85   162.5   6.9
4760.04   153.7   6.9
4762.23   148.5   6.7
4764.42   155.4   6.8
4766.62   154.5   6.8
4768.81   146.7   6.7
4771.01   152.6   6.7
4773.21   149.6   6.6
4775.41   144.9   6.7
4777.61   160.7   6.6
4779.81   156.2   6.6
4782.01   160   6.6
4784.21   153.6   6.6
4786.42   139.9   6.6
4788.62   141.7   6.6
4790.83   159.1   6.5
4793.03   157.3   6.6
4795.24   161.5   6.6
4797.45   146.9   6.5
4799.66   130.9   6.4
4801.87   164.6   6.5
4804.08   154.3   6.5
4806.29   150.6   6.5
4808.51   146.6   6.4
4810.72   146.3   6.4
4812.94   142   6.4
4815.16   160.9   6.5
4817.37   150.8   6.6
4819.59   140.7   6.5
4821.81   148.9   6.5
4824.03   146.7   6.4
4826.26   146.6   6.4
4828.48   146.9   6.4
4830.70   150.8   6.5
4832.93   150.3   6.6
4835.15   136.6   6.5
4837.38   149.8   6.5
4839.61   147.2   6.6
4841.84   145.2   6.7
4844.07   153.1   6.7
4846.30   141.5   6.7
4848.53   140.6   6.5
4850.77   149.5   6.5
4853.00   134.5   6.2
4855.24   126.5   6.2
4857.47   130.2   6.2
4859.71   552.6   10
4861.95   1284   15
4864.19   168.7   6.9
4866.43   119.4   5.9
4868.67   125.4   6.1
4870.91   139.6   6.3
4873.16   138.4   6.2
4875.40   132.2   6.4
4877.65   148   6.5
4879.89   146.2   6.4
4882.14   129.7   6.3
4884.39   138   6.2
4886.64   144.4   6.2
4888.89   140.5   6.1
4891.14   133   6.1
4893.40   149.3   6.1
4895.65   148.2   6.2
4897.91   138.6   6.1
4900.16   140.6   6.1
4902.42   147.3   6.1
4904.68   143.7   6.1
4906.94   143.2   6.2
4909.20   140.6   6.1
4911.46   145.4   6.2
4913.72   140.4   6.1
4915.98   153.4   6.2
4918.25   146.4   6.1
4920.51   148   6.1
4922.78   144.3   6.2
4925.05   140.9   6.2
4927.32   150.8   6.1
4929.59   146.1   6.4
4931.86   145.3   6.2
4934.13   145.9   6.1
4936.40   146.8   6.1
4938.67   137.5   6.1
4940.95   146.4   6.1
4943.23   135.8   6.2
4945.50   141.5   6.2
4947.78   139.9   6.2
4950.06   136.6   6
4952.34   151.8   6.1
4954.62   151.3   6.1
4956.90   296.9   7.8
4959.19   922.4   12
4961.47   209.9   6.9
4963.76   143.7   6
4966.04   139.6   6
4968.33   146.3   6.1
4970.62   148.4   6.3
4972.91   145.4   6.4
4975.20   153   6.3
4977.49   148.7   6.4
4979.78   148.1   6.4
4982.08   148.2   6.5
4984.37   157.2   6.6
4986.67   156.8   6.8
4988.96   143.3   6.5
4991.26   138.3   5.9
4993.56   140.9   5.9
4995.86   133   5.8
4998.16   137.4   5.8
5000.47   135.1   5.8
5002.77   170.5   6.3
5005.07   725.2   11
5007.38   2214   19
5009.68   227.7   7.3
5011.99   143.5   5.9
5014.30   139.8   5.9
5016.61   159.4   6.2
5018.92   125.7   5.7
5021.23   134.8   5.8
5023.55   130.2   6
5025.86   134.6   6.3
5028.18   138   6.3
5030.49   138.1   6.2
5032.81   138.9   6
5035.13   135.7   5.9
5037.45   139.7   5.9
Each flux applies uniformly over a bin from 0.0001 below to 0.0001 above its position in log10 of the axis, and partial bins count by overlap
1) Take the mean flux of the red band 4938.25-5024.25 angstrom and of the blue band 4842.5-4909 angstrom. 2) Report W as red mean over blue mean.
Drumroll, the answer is 1.27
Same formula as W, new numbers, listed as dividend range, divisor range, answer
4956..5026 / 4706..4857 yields 1.75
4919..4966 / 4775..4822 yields 1.28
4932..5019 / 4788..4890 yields 1.36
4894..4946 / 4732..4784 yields 0.92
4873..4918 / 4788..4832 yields 0.95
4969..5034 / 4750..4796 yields 1.56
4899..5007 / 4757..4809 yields 1.27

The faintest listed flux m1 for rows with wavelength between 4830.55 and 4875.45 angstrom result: 119.4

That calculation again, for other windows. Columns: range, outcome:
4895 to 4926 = 138.6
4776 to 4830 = 130.9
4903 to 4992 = 135.8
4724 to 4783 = 144.9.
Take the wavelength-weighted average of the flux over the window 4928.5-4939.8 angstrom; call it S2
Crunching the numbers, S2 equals 144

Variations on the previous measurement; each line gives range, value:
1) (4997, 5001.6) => 136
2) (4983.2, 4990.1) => 153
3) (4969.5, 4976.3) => 149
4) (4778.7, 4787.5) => 152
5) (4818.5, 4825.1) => 145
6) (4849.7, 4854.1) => 142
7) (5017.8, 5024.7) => 130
